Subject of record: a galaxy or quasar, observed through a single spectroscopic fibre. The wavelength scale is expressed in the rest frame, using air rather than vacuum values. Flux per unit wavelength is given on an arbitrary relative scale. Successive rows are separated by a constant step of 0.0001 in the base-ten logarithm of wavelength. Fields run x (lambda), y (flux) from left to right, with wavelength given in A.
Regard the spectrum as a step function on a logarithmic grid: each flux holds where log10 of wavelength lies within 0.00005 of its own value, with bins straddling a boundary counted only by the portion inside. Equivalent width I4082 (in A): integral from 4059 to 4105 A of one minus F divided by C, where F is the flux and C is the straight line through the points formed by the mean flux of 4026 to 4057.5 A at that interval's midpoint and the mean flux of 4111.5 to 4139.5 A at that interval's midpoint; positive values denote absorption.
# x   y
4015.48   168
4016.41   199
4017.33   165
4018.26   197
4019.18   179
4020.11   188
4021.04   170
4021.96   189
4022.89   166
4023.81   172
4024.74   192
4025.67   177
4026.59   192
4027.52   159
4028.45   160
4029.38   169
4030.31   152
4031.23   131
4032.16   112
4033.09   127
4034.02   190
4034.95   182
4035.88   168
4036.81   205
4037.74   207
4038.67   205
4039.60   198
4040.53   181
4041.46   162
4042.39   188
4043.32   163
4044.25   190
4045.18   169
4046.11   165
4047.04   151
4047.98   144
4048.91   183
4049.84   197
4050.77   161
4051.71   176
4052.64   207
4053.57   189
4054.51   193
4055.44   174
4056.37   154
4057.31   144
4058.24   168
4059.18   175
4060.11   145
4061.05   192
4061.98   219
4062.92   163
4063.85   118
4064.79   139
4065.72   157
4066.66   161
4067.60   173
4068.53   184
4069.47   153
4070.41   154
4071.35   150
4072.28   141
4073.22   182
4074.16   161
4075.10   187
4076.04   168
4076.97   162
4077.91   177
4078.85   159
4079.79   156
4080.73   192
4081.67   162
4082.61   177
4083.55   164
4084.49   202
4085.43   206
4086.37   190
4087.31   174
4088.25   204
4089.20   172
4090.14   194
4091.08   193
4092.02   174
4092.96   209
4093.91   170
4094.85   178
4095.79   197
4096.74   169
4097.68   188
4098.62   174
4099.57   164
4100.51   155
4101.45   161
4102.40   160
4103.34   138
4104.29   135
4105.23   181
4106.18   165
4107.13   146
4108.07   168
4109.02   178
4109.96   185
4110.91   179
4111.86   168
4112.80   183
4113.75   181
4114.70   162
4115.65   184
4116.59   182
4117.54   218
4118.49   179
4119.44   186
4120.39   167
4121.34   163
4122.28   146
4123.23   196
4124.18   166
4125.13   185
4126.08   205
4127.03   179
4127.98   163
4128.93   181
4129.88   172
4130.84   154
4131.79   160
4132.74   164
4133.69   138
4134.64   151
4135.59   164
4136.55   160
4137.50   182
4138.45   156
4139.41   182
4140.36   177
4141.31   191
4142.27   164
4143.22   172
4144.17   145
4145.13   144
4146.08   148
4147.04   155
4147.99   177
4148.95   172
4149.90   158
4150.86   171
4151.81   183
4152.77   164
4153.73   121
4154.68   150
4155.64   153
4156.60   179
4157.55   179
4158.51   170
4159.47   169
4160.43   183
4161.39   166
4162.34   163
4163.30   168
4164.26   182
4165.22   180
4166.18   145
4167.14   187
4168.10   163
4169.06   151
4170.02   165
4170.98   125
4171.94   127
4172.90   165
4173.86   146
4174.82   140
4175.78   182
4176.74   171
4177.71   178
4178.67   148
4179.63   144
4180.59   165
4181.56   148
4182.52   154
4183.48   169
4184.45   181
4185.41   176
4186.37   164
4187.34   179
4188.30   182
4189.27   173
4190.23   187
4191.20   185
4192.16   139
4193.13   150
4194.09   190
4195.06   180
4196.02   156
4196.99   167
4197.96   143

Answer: 0.36 A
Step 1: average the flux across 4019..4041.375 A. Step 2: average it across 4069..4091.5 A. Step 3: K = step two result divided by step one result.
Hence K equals 1.0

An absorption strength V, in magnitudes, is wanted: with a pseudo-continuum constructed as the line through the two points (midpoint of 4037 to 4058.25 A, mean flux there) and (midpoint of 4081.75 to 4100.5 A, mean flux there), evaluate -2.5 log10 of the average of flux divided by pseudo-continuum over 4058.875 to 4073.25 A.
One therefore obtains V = 0.11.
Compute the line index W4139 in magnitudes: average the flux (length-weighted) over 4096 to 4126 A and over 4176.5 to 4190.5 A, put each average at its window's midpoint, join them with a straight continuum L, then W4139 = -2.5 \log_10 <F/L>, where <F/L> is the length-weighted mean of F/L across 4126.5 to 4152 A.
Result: 0.03 mag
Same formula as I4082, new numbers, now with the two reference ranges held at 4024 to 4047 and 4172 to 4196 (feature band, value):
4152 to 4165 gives 0.1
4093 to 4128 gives -1.0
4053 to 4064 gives 0.0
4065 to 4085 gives 0.4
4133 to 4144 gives 0.1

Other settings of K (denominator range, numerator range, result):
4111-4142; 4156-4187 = 0.94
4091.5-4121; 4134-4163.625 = 0.95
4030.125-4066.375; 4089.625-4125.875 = 1.02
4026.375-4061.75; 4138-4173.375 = 0.95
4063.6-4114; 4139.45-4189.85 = 0.96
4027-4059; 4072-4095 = 1.04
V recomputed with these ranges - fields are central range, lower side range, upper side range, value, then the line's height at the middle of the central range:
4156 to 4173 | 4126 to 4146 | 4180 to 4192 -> 0.03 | 169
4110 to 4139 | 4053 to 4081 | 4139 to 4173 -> -0.05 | 165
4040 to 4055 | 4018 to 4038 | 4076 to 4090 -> -0.02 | 174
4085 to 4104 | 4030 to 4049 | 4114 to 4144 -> -0.04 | 171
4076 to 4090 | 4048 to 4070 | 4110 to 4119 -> -0.02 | 175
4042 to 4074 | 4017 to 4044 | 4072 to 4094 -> 0.05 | 176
